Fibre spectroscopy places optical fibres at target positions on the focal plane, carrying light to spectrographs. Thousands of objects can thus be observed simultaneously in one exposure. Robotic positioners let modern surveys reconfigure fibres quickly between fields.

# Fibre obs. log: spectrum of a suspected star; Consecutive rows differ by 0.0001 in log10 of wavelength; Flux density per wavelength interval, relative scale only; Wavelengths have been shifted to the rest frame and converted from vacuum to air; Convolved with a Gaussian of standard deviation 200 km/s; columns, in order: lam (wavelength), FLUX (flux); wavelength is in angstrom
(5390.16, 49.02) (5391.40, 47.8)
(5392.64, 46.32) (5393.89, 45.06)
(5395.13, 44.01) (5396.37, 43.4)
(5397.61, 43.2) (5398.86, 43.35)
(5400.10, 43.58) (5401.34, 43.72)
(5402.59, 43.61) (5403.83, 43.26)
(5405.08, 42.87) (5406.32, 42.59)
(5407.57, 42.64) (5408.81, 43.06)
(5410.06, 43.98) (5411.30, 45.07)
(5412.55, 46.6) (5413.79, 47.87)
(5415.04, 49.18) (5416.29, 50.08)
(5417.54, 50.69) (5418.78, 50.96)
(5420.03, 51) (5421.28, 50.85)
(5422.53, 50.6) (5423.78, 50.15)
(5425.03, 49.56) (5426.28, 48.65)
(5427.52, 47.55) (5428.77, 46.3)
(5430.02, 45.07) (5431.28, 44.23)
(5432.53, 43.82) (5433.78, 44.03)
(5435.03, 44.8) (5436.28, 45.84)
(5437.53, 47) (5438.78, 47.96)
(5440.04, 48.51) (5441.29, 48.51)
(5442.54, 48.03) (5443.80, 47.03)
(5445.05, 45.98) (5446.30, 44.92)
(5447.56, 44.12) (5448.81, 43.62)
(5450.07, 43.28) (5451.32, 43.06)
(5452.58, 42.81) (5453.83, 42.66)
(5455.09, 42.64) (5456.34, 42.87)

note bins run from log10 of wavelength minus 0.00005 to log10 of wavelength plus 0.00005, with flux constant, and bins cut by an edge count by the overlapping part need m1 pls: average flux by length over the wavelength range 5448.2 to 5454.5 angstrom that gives 43.1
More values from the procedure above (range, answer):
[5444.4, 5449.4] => 44.7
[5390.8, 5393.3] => 46.9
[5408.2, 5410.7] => 43.6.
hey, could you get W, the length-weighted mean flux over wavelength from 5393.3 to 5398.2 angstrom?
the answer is 44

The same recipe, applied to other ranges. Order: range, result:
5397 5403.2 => 43.4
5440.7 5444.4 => 47.8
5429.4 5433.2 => 44.3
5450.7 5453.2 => 42.9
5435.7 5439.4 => 47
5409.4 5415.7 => 46.5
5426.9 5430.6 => 46.4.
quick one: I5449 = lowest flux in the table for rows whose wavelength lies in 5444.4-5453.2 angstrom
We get 42.81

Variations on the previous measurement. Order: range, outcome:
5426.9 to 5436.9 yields 43.82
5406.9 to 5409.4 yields 42.64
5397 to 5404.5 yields 43.2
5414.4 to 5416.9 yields 49.18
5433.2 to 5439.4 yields 44.03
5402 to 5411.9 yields 42.59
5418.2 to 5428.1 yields 47.55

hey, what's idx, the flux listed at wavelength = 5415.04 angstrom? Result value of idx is 49.18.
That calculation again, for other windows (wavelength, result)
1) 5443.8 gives 47.03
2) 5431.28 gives 44.23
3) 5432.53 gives 43.82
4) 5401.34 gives 43.72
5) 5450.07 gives 43.28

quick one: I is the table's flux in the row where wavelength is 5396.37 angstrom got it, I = 43.4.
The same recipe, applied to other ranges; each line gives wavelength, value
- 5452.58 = 42.81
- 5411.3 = 45.07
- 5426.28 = 48.65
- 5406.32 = 42.59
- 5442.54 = 48.03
